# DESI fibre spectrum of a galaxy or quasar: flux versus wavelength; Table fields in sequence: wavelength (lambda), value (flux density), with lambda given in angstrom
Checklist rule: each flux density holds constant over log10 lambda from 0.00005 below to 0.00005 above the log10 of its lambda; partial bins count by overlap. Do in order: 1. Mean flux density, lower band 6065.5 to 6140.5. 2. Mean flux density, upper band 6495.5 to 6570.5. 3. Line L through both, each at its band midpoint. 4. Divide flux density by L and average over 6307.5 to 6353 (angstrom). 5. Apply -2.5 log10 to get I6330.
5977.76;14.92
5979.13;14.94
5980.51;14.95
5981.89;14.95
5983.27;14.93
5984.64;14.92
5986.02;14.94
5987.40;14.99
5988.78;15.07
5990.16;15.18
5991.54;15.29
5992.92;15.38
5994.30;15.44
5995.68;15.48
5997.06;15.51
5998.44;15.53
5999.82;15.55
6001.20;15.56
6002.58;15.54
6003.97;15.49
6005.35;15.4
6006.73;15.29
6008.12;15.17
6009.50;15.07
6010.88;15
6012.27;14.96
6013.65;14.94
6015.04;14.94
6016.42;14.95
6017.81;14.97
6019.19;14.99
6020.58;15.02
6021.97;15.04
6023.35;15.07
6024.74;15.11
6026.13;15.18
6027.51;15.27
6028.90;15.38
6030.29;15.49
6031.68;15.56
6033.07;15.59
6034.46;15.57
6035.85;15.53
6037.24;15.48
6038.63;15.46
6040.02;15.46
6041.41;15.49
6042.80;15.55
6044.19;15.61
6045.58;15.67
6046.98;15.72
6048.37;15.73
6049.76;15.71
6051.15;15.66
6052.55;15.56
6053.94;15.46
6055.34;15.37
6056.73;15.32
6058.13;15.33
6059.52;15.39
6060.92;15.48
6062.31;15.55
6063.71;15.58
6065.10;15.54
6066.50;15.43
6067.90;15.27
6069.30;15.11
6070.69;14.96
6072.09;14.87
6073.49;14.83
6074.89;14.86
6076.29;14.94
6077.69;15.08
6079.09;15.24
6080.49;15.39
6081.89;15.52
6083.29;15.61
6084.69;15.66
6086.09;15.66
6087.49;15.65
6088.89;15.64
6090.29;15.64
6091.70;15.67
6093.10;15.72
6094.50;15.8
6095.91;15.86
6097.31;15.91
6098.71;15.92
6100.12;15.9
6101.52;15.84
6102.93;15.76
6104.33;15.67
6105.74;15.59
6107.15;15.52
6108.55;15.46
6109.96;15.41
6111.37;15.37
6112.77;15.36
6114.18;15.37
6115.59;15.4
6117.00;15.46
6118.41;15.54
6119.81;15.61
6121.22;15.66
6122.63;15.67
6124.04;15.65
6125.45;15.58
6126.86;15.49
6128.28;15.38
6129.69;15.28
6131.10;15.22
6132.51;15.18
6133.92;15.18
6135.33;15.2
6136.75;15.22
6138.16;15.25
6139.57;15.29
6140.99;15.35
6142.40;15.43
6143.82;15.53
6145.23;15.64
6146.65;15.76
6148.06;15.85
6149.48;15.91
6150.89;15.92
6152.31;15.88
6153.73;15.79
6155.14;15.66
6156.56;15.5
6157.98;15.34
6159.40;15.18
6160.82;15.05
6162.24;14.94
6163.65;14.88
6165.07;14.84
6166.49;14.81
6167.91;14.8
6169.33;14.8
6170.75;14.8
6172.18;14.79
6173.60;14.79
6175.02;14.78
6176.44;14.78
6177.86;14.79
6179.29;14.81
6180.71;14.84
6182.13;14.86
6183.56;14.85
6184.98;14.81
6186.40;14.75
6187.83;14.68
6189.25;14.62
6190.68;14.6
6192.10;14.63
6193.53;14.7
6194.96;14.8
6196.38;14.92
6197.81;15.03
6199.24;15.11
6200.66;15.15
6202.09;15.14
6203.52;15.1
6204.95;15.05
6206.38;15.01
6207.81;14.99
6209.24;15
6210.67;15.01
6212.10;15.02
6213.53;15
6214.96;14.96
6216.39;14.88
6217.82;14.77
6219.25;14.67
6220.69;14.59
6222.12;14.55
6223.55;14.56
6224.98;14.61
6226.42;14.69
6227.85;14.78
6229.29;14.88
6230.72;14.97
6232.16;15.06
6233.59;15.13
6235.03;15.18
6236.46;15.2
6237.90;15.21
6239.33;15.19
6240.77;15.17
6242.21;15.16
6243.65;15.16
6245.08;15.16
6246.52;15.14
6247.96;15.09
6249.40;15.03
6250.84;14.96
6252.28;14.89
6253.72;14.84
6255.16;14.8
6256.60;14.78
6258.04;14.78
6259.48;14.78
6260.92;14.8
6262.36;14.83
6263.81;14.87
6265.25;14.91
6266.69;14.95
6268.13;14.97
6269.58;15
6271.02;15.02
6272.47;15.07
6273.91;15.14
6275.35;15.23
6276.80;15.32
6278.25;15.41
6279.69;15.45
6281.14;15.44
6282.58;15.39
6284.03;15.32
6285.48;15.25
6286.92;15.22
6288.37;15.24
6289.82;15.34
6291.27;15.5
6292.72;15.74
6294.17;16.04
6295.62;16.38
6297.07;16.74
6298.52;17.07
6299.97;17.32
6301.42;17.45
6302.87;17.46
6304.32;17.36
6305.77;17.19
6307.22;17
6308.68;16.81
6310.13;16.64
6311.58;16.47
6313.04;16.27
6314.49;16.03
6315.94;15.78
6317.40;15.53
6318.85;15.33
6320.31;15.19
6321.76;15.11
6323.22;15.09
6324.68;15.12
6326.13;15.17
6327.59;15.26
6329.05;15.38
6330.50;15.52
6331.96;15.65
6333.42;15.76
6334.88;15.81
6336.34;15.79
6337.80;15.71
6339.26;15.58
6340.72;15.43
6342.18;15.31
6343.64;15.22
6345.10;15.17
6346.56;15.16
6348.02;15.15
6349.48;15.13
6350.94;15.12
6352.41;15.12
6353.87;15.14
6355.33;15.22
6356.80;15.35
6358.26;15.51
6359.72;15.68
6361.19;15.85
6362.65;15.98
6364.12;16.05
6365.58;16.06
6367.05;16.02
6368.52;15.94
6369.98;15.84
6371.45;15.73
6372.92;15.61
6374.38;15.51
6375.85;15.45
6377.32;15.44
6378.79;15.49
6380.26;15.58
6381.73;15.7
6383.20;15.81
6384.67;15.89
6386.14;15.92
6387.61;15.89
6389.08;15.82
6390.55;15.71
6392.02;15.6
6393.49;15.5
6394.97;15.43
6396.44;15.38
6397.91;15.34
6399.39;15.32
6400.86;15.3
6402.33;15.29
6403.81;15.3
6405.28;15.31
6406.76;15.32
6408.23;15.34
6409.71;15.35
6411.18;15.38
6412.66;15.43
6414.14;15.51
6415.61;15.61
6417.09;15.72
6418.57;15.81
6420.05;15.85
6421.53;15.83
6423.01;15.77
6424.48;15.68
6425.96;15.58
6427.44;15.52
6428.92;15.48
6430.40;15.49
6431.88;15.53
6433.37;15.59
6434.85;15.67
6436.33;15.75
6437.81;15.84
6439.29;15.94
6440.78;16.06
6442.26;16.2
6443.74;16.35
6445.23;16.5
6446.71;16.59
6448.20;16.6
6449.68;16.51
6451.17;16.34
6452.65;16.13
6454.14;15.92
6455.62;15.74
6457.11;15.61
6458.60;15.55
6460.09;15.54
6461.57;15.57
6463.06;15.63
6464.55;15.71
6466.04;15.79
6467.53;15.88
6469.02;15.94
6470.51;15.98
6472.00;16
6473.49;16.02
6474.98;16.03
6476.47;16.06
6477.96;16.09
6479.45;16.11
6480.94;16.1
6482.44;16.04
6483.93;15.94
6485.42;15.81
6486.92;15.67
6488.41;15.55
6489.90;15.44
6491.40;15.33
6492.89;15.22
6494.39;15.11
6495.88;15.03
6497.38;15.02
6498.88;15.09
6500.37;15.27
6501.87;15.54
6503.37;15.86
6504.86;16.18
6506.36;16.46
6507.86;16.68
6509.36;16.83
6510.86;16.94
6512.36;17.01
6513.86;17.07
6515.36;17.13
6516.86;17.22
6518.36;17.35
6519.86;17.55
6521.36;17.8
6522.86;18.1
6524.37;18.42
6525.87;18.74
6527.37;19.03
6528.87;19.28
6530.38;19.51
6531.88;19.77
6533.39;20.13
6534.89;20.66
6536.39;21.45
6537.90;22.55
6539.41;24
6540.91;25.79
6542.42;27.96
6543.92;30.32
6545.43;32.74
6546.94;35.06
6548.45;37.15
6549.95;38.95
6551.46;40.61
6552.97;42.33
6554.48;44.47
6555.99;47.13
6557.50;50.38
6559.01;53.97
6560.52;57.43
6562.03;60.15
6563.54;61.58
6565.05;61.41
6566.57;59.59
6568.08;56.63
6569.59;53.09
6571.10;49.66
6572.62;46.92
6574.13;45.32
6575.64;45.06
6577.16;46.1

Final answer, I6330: 0.41 mag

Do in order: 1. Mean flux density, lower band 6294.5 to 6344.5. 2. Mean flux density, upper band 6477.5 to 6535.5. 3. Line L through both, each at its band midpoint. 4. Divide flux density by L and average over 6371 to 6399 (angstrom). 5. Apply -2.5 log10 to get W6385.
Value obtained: 0.05 mag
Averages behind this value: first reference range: 16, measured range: 15.6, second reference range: 16.9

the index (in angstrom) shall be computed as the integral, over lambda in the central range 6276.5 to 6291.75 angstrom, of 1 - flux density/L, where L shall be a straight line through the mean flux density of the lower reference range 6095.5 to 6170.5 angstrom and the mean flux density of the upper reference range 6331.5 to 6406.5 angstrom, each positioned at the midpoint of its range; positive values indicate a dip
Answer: 0.16 angstrom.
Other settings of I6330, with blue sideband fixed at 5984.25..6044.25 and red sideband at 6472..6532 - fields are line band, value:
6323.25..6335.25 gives 0.05 mag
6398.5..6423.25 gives 0.06 mag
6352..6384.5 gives 0.04 mag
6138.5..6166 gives 0.01 mag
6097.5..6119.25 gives 0.00 mag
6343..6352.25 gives 0.07 mag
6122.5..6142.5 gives 0.02 mag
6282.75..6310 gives -0.02 mag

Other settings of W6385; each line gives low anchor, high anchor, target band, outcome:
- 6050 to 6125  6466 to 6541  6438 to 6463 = 0.061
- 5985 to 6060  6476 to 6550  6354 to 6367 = 0.150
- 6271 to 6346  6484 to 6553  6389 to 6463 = 0.174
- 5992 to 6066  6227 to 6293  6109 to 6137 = -0.010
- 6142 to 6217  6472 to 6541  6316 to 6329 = 0.055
